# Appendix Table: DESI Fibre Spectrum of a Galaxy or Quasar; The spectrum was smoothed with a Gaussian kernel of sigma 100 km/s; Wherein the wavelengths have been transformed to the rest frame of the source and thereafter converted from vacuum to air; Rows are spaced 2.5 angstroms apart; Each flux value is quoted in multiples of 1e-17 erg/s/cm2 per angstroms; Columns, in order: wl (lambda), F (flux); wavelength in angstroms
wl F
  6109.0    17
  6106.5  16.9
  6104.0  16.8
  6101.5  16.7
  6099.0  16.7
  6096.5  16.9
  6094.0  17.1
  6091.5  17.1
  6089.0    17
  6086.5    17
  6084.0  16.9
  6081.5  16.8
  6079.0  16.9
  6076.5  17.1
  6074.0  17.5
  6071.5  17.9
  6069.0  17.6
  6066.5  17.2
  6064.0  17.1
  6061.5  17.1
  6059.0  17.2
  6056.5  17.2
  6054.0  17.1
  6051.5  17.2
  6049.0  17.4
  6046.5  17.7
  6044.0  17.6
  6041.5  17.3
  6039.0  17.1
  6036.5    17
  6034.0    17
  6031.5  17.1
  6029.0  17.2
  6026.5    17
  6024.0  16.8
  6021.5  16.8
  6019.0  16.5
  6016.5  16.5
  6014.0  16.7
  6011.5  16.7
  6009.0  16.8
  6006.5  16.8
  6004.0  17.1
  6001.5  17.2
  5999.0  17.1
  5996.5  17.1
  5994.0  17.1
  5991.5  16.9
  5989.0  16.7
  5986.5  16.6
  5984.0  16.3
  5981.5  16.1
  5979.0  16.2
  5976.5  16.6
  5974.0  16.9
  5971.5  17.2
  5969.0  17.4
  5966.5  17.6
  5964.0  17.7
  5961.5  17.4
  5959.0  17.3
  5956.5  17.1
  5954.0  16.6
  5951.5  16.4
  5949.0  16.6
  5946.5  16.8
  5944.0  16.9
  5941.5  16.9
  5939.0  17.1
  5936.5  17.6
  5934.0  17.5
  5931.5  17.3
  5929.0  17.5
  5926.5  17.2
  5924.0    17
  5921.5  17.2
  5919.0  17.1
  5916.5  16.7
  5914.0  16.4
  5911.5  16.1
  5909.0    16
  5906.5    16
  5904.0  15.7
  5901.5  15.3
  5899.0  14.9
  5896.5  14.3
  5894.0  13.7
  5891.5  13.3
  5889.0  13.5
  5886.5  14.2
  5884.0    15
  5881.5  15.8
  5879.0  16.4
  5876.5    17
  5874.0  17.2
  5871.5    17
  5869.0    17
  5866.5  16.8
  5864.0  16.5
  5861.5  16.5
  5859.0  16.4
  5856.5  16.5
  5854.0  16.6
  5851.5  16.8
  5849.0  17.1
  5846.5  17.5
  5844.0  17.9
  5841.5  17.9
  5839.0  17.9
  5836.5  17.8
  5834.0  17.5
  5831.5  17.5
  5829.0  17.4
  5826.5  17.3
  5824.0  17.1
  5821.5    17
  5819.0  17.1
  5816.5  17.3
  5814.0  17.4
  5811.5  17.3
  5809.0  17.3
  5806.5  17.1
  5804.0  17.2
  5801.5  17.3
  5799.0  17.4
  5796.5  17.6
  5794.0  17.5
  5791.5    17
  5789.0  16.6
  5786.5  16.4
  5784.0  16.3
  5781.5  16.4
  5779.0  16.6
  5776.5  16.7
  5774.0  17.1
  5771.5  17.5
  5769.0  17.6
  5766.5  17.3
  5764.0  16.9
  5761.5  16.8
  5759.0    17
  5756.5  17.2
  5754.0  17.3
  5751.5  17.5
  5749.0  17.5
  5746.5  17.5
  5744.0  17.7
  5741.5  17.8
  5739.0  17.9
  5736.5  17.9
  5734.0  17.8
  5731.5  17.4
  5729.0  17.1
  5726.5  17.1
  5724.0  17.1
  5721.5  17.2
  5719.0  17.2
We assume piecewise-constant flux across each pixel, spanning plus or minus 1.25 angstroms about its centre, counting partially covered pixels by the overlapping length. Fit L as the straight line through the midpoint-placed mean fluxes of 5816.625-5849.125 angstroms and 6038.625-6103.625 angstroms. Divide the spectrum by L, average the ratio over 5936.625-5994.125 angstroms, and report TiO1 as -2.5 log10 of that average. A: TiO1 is 0.03 mag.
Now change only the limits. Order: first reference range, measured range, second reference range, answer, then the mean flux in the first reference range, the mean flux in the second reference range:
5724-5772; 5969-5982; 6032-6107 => 0.03 mag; 17.4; 17.1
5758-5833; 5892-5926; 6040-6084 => 0.09 mag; 17.1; 17.3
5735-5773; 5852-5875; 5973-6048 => 0.03 mag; 17.4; 16.9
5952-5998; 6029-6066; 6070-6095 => -0.01 mag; 16.9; 17.1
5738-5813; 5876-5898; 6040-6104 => 0.17 mag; 17.2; 17.2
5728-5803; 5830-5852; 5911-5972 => -0.03 mag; 17.2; 17.1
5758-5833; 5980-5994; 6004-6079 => 0.03 mag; 17.1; 17.1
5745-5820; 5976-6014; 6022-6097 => 0.03 mag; 17.1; 17.2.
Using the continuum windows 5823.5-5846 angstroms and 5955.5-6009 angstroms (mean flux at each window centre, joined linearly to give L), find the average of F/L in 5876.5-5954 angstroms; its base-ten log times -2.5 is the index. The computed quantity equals 0.07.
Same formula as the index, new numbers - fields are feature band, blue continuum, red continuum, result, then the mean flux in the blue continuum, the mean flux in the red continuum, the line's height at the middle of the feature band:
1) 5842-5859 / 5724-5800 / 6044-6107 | 0.009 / 17.2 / 17.1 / 17.2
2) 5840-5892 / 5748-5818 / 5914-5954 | 0.044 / 17.1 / 17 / 17.1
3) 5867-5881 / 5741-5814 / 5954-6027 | 0.012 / 17.1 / 16.9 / 17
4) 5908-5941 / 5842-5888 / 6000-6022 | -0.021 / 16.6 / 16.8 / 16.7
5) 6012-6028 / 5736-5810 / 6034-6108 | 0.027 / 17.2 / 17.1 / 17.1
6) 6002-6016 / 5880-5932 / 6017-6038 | -0.006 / 15.7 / 16.9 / 16.7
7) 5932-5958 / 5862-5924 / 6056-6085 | -0.048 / 15.8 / 17.2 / 16.2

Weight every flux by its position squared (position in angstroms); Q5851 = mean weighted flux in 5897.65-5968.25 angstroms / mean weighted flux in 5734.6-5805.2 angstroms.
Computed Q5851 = 1.0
